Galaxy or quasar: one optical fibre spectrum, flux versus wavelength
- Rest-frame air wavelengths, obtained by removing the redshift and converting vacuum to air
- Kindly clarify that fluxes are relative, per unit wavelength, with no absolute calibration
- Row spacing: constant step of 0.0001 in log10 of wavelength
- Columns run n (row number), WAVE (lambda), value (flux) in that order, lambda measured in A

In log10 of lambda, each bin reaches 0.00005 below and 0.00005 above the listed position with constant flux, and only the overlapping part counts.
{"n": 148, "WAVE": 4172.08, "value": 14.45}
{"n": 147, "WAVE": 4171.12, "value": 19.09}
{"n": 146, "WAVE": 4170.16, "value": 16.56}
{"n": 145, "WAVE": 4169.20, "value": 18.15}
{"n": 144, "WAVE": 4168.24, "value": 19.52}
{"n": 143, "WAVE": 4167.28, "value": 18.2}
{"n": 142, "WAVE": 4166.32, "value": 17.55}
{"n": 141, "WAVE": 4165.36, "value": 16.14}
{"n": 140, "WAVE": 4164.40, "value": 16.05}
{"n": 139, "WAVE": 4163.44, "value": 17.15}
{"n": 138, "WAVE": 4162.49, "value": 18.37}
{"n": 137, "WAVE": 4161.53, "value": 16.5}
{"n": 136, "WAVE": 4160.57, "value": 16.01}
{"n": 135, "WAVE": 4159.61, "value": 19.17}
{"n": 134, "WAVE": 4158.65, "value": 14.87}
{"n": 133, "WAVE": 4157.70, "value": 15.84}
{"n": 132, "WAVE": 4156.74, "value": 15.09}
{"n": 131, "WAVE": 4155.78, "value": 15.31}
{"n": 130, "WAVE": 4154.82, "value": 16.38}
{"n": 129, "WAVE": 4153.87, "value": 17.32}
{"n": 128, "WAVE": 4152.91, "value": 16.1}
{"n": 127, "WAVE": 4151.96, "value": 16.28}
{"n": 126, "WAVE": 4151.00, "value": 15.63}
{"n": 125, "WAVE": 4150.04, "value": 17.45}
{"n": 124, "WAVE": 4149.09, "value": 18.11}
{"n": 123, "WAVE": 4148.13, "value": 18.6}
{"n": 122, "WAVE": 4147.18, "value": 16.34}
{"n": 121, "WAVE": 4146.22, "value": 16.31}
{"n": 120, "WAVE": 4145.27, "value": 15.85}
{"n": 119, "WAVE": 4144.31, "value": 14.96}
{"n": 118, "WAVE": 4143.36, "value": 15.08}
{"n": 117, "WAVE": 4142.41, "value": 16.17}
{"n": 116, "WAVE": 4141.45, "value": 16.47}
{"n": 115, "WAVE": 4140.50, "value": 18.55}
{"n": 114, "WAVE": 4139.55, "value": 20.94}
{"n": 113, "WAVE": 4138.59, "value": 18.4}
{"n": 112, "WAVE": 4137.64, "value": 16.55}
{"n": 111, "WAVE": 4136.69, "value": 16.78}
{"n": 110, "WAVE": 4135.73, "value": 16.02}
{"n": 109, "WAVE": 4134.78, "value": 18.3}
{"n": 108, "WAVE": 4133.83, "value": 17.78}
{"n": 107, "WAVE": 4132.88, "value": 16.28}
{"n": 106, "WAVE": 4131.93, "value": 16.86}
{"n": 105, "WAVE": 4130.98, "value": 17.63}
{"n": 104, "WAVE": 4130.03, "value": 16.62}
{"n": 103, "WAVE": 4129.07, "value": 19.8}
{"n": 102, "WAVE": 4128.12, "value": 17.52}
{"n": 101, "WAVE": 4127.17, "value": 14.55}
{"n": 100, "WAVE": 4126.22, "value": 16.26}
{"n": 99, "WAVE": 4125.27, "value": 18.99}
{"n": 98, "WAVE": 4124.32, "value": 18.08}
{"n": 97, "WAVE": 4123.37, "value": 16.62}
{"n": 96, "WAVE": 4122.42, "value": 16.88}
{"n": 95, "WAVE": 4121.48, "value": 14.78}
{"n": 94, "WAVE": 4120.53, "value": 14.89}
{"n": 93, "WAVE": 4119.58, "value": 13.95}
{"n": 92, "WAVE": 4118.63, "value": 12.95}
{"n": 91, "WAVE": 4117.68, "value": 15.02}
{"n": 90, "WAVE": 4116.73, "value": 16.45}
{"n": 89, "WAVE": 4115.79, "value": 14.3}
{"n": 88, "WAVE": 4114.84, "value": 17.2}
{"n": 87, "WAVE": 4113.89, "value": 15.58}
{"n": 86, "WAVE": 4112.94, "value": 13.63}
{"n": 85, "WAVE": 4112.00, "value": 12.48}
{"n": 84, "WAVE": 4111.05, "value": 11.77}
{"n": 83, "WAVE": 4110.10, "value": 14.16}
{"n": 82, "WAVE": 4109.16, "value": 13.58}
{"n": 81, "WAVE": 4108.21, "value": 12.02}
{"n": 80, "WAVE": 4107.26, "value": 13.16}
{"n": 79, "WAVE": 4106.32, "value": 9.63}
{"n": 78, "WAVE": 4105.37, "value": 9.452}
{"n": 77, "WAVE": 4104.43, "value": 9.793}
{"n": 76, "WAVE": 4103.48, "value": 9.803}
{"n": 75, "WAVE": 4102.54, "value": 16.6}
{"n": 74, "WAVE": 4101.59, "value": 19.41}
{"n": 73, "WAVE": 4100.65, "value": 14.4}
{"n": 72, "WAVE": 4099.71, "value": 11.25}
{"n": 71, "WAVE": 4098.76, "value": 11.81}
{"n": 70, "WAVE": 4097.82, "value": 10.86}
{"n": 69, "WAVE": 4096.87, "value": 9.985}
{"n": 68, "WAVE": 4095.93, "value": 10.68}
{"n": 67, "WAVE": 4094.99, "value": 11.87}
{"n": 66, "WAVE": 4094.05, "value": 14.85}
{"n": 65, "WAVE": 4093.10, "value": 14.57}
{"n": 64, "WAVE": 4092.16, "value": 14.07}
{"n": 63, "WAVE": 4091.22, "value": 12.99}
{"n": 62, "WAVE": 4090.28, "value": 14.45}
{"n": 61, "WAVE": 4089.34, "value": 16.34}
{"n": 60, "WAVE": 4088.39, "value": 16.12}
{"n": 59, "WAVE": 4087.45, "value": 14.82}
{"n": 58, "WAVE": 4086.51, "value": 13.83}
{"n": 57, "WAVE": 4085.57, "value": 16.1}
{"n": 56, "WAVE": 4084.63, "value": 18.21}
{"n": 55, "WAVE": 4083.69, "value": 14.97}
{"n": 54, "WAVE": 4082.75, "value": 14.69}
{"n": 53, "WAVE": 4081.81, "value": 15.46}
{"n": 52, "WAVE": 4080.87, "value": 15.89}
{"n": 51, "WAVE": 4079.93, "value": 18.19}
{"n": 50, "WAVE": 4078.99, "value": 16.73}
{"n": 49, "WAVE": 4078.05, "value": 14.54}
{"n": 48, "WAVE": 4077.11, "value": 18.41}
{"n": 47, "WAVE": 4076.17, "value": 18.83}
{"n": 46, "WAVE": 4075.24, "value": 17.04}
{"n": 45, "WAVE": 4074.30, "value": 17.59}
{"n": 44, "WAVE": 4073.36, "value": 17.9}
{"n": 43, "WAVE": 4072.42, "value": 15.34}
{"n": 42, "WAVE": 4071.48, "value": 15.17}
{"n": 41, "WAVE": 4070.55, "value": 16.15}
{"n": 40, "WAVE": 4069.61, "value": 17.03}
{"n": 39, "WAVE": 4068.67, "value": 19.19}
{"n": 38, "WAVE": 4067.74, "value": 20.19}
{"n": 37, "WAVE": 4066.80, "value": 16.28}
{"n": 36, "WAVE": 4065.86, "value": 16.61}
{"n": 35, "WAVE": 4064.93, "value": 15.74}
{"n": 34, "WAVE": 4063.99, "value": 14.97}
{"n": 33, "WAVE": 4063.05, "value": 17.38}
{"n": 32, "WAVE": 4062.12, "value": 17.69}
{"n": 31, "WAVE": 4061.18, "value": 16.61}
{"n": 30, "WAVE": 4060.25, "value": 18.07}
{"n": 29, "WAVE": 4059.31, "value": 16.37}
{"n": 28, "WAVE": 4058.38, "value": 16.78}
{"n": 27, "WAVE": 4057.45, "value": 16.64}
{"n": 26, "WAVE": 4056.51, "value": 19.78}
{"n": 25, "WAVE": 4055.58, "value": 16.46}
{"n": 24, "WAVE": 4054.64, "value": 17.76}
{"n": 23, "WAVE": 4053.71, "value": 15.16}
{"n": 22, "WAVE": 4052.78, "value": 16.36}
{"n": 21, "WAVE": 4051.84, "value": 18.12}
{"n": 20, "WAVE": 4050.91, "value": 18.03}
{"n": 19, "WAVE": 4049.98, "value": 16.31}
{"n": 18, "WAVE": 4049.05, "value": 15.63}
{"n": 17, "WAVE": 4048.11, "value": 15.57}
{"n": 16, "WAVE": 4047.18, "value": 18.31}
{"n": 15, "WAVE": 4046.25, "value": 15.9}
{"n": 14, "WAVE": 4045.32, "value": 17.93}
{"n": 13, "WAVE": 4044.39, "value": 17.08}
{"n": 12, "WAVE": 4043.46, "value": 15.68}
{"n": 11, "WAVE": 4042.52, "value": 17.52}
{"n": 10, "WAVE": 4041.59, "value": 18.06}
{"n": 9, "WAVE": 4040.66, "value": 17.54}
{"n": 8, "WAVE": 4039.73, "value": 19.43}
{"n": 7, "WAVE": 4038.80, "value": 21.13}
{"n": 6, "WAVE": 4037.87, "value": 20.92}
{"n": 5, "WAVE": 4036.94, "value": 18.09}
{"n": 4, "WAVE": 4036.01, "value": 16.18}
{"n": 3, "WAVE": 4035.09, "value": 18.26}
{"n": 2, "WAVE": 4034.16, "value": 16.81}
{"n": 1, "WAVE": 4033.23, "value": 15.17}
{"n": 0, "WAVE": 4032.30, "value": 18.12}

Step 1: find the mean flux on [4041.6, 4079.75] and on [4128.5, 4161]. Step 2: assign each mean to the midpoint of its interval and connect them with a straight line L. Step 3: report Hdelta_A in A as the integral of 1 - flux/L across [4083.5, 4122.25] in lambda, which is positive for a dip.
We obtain 7.3 A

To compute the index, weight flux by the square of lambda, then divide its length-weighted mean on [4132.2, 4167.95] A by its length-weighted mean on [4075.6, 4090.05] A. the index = 1.1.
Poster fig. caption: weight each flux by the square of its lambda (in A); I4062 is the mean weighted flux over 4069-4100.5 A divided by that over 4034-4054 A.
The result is 0.88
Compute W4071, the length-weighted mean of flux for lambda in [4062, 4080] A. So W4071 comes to 17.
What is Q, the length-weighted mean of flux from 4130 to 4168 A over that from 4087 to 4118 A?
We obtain 1.3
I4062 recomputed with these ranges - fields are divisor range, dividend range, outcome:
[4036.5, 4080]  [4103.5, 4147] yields 0.93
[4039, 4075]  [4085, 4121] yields 0.81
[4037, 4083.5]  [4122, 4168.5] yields 1.03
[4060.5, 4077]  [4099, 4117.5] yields 0.80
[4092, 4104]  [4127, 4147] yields 1.33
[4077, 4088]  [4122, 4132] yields 1.11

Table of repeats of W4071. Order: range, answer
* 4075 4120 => 14.2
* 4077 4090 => 15.9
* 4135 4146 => 16.9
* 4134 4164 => 16.8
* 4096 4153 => 15.3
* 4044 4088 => 16.8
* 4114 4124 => 15.4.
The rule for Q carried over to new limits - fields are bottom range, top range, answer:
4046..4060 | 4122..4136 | 1.02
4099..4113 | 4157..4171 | 1.35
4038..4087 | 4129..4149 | 1.01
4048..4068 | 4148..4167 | 0.99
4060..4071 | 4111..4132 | 0.92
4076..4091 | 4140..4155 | 1.04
